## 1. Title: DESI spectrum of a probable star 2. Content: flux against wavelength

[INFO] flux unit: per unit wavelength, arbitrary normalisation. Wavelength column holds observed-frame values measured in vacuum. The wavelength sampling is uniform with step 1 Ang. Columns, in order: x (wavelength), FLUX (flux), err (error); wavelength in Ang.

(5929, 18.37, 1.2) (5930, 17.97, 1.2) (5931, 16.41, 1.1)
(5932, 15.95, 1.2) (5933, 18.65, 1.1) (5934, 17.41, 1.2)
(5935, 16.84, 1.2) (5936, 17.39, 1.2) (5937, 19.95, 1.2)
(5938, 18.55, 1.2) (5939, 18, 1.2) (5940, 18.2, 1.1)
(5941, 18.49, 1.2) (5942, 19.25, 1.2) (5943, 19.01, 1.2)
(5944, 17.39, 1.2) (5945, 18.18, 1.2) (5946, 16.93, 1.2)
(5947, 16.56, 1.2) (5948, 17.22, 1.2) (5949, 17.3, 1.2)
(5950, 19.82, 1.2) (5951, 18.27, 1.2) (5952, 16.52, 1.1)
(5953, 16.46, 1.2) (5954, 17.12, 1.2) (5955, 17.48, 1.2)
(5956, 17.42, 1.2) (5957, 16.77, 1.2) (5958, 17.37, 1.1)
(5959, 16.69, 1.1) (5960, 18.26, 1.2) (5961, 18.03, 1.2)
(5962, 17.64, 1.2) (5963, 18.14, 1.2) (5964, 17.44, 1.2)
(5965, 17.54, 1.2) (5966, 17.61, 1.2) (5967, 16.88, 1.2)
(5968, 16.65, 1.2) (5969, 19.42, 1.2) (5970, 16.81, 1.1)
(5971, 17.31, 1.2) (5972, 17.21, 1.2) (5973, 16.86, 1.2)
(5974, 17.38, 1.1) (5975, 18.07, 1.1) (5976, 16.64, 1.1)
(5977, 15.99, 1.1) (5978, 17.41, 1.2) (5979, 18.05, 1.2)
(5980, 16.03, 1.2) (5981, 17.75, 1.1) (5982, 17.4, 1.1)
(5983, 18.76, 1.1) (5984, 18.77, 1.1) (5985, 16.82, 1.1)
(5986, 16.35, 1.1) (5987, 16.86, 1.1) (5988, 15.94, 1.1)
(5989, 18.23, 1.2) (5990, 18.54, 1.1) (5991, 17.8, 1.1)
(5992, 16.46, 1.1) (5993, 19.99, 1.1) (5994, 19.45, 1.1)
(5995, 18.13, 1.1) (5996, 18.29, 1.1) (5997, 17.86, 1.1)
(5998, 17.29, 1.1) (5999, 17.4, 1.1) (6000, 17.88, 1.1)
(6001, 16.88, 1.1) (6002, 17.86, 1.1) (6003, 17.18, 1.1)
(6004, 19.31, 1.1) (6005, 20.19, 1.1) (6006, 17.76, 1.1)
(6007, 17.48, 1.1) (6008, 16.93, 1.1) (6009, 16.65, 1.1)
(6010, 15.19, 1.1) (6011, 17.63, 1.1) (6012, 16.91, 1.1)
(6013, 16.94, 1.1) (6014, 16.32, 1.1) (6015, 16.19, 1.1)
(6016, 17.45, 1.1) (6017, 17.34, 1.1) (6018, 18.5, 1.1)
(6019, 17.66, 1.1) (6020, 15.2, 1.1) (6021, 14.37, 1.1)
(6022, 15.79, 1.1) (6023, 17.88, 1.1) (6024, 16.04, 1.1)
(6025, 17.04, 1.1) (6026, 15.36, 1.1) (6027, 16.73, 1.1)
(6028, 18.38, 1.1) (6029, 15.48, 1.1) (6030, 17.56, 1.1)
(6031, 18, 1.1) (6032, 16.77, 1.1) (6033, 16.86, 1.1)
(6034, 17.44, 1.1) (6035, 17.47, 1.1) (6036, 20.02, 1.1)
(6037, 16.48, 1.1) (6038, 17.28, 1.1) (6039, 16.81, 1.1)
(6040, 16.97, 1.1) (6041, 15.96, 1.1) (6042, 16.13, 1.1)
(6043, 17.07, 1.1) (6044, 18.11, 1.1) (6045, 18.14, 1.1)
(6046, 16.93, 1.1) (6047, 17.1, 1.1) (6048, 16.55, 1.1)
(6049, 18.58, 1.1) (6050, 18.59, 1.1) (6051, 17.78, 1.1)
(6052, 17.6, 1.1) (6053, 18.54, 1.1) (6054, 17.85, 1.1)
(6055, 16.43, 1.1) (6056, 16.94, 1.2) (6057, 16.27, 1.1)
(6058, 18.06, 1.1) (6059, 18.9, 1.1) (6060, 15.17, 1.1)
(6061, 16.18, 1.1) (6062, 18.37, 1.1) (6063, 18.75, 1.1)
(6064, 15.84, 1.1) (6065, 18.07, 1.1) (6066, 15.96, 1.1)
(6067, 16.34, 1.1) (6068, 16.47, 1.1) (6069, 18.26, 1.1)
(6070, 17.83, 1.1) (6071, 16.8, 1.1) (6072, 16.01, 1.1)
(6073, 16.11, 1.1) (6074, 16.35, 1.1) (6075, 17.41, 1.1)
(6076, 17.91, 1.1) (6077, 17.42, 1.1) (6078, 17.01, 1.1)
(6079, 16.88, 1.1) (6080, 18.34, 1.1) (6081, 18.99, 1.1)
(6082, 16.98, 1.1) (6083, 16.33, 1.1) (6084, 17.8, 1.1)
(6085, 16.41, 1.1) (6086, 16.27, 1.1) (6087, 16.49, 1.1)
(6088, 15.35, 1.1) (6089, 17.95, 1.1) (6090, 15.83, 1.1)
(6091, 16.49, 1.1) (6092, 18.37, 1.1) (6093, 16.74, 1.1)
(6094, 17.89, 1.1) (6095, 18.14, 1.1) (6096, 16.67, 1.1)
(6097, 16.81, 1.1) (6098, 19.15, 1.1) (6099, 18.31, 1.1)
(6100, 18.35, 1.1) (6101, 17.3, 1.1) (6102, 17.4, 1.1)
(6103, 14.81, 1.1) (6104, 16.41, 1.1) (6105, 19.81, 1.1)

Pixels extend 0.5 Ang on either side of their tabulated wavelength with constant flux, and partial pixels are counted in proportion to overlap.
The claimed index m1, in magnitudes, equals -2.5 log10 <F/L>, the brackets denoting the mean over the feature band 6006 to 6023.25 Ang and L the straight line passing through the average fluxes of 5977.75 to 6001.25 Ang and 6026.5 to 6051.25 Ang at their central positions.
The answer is 0.05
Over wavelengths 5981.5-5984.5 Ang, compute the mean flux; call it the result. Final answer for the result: 18.3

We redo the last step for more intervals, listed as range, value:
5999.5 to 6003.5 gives 17.4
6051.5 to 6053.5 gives 18.1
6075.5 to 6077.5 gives 17.7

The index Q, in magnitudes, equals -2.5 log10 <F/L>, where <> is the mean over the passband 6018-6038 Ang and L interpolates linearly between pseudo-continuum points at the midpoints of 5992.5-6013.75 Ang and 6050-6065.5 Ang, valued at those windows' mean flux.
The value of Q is 0.04 mag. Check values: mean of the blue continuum 17.8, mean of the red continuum 17.4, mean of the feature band 16.9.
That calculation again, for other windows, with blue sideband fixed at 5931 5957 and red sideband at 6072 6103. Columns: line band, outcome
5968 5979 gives 0.02 mag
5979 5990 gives 0.01 mag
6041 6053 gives -0.01 mag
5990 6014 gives -0.01 mag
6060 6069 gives 0.02 mag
